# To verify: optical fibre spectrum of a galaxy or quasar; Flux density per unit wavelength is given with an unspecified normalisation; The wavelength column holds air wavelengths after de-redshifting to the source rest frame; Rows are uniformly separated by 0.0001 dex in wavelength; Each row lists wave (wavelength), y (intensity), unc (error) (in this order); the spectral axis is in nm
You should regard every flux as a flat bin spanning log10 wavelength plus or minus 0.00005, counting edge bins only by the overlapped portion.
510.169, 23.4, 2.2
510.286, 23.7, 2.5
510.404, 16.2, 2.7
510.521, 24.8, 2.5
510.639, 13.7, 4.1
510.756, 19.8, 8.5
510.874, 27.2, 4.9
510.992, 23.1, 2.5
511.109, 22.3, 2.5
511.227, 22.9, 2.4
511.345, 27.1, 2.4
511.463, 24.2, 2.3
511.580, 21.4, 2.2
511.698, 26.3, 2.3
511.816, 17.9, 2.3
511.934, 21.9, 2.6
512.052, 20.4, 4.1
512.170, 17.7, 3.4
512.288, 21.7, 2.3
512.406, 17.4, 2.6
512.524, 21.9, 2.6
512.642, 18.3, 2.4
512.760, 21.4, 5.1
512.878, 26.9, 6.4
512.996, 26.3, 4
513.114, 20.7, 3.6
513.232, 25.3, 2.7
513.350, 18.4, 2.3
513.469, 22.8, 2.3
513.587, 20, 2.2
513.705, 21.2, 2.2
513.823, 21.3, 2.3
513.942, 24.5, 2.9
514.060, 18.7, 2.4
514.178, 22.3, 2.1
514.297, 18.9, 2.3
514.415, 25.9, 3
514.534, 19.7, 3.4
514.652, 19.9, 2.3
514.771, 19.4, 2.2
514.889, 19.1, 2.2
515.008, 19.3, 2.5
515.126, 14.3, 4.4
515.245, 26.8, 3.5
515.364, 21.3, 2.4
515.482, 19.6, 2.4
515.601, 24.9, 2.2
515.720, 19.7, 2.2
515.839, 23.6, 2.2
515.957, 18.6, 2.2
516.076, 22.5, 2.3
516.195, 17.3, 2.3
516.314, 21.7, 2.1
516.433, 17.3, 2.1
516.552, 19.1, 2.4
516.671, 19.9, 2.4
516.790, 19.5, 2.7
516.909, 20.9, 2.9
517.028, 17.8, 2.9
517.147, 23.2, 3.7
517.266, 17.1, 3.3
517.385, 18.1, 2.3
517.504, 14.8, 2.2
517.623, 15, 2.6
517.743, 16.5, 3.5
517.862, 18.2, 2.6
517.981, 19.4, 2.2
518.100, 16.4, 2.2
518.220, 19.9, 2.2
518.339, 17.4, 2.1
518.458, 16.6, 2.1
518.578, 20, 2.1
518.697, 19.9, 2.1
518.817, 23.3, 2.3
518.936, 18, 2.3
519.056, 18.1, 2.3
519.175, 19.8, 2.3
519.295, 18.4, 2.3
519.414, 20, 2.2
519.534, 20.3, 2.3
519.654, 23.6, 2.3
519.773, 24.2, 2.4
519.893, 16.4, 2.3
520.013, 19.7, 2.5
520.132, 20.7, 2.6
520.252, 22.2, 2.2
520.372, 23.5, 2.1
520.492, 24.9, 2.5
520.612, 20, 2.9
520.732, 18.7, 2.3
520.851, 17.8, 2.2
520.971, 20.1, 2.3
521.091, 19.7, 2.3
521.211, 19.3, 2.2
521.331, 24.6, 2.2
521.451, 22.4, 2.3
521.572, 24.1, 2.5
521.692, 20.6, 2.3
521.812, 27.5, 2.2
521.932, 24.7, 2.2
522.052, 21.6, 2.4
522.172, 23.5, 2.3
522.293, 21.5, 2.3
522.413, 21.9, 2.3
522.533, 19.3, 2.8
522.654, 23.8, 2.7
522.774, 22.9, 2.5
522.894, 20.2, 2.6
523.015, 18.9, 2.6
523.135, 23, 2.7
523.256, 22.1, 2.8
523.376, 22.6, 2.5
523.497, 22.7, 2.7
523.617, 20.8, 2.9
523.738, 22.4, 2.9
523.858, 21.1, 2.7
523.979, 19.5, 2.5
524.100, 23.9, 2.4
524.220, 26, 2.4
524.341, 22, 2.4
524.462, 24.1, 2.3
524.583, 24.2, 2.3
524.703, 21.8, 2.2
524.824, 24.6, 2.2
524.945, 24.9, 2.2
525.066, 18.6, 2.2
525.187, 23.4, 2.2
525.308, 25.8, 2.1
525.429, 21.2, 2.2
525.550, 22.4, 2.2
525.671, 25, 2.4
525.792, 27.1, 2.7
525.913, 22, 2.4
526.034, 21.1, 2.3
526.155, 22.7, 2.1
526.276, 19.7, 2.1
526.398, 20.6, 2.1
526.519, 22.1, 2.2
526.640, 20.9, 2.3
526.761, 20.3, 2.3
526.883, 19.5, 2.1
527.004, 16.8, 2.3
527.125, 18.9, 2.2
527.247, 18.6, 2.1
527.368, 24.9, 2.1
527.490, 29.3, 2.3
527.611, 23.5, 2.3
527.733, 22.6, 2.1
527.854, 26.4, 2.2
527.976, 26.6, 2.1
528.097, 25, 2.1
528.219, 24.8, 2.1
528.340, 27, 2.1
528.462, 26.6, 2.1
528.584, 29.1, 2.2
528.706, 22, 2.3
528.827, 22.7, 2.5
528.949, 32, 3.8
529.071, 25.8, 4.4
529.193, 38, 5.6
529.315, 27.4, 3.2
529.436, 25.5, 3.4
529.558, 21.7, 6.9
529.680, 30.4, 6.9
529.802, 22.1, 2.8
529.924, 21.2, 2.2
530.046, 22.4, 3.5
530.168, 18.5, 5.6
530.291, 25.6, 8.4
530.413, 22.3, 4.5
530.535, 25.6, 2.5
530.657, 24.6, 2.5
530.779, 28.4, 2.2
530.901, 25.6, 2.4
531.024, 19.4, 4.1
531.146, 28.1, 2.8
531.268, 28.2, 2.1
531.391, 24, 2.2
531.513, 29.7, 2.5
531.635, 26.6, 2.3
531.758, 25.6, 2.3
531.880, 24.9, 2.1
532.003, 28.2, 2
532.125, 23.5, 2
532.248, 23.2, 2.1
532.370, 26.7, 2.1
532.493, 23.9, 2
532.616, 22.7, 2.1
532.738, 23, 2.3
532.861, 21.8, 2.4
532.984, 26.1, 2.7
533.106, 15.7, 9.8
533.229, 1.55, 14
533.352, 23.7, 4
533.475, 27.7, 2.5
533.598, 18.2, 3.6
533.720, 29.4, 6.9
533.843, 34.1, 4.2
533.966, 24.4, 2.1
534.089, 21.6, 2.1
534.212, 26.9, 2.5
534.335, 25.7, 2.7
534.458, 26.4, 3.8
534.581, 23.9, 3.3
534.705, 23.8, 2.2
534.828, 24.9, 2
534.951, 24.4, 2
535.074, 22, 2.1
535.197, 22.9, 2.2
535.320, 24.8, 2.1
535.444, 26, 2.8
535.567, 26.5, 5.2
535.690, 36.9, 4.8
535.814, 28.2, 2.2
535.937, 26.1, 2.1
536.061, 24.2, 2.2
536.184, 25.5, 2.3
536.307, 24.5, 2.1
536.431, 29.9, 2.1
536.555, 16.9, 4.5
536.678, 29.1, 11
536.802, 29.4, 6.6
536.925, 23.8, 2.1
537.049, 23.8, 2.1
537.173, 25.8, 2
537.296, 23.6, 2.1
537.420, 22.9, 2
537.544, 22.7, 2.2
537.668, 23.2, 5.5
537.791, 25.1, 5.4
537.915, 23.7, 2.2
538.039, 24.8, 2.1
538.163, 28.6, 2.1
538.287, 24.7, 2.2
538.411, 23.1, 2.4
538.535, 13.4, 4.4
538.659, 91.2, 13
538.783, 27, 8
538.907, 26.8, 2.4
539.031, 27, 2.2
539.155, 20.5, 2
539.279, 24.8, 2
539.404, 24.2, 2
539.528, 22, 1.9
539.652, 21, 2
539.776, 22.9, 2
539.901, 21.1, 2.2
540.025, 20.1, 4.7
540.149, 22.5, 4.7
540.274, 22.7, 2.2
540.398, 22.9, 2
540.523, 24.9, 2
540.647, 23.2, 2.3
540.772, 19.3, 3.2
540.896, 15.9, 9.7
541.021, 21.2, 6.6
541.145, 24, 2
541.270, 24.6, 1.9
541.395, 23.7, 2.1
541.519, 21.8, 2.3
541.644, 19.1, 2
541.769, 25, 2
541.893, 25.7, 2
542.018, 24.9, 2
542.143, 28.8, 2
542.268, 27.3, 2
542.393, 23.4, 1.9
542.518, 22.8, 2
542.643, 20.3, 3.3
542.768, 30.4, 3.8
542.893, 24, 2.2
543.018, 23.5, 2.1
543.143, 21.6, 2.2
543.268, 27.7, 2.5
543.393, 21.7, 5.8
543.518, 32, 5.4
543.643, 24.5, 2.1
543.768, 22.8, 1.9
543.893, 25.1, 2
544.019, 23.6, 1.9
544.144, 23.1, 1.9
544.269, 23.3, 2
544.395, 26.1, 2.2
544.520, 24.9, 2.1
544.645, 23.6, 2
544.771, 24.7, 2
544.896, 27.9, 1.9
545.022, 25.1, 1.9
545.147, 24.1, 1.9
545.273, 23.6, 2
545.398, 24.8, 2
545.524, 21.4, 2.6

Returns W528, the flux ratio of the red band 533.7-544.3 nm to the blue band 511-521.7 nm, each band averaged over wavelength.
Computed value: 1.2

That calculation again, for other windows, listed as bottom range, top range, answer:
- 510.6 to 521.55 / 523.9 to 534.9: 1.17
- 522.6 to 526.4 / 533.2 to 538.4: 1.11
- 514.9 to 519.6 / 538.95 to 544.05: 1.22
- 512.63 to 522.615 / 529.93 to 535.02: 1.17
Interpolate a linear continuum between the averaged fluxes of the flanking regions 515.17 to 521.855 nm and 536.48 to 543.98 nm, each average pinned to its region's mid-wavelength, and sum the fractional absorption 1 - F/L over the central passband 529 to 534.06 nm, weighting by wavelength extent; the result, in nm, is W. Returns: -0.35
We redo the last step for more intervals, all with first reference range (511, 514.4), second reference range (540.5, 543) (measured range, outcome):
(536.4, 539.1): -0.49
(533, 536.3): -0.20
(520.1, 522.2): 0.03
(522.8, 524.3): 0.03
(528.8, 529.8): -0.22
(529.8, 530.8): -0.02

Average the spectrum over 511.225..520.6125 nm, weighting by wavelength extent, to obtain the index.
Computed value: 20.5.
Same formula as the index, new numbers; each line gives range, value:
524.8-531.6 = 24.2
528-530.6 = 25.5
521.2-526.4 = 22.6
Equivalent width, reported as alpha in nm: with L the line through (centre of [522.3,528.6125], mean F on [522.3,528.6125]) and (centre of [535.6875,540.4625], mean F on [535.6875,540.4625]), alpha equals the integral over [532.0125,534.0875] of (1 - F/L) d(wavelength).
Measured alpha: 0.14 nm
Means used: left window 22.8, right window 25.9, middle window 23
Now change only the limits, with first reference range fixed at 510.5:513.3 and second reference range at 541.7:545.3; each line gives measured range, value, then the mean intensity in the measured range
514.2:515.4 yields 0.10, 20.5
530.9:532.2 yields -0.11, 25.8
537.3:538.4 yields 0.00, 24.3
